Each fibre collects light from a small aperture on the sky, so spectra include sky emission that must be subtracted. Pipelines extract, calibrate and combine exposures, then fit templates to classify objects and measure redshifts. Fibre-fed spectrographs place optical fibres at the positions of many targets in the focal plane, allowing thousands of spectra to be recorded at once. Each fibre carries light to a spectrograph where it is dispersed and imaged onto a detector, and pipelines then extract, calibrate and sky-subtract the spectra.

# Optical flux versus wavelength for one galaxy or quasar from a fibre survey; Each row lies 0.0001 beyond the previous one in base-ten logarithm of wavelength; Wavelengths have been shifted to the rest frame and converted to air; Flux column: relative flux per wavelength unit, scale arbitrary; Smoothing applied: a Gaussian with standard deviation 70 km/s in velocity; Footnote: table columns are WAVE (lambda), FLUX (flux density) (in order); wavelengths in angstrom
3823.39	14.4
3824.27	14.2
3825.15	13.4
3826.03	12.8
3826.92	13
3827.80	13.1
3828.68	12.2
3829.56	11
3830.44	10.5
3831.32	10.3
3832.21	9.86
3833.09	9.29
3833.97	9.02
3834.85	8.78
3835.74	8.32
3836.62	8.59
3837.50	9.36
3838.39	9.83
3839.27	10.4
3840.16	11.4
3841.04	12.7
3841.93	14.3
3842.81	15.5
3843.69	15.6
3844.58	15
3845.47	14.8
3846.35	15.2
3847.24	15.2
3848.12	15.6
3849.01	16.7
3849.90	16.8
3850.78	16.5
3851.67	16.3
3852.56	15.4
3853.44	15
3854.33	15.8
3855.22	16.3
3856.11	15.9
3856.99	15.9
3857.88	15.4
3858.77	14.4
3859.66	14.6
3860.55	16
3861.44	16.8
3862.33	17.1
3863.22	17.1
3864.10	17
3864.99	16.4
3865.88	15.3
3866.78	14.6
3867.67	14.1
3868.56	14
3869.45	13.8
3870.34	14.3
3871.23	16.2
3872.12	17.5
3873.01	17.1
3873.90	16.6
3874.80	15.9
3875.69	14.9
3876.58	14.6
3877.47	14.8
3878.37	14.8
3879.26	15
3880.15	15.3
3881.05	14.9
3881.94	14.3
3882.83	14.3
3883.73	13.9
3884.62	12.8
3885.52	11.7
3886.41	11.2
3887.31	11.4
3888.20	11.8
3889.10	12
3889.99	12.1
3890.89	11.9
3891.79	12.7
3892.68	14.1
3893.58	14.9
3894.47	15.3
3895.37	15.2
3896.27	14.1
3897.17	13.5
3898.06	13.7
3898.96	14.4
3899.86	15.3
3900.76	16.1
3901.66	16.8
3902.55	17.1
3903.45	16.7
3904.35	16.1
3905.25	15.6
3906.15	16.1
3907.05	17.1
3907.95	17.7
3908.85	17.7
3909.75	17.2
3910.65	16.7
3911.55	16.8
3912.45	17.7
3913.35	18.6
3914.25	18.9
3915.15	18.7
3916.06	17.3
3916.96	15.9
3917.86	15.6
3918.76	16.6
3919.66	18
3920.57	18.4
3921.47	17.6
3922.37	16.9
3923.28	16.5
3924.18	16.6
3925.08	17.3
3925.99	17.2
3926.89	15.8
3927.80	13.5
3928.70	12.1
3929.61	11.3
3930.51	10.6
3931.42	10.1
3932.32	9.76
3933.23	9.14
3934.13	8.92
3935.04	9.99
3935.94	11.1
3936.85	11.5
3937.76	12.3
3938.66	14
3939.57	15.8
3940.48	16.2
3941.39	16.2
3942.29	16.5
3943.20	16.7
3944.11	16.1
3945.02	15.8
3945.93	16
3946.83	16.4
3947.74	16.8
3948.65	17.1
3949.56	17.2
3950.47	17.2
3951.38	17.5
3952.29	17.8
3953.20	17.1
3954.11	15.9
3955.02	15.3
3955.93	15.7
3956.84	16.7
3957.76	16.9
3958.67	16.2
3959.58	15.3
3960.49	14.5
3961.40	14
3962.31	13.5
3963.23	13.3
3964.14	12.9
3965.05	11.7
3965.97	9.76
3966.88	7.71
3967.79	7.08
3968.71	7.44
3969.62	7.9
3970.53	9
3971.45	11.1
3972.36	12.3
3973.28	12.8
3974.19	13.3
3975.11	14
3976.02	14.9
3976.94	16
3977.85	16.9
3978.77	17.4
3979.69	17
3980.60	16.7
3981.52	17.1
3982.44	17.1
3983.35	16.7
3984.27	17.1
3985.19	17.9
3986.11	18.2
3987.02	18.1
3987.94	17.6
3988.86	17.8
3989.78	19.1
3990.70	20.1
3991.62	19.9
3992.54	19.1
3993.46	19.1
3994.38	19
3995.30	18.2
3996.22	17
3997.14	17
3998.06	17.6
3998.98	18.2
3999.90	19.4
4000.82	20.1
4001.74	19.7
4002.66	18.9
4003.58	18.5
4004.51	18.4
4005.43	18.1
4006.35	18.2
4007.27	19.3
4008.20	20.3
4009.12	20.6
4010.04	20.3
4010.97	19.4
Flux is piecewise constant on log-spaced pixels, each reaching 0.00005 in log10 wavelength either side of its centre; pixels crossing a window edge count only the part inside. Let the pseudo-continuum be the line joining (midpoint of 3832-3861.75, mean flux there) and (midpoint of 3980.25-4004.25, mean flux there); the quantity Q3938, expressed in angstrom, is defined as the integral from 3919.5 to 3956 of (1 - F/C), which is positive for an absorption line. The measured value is 3.7 angstrom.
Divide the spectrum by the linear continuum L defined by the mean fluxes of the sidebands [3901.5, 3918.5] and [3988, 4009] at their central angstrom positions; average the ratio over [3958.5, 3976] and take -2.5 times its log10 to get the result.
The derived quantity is 0.47 mag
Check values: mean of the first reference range 17.1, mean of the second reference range 18.8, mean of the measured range 11.8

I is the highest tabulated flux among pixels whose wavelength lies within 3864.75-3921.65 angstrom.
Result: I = 18.9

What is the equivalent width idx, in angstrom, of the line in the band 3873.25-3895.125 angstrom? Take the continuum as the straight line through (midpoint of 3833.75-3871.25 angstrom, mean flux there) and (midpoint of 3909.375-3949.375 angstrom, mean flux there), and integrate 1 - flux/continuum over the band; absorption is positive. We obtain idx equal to 1.28 angstrom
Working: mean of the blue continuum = 14.4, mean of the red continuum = 15.2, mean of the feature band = 13.8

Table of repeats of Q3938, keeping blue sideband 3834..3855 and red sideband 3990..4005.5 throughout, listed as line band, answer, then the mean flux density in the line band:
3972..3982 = 1.50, 15.3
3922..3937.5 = 3.40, 12.8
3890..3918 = -0.62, 15.9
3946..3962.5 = 1.00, 16.2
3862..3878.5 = -1.34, 15.6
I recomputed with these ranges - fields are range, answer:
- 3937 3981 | 17.8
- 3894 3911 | 17.7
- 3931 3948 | 16.8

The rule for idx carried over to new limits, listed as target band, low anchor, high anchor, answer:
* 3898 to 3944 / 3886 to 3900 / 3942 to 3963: -2.4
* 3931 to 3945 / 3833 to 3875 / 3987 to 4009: 3.2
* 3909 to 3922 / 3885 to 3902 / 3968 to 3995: -3.0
